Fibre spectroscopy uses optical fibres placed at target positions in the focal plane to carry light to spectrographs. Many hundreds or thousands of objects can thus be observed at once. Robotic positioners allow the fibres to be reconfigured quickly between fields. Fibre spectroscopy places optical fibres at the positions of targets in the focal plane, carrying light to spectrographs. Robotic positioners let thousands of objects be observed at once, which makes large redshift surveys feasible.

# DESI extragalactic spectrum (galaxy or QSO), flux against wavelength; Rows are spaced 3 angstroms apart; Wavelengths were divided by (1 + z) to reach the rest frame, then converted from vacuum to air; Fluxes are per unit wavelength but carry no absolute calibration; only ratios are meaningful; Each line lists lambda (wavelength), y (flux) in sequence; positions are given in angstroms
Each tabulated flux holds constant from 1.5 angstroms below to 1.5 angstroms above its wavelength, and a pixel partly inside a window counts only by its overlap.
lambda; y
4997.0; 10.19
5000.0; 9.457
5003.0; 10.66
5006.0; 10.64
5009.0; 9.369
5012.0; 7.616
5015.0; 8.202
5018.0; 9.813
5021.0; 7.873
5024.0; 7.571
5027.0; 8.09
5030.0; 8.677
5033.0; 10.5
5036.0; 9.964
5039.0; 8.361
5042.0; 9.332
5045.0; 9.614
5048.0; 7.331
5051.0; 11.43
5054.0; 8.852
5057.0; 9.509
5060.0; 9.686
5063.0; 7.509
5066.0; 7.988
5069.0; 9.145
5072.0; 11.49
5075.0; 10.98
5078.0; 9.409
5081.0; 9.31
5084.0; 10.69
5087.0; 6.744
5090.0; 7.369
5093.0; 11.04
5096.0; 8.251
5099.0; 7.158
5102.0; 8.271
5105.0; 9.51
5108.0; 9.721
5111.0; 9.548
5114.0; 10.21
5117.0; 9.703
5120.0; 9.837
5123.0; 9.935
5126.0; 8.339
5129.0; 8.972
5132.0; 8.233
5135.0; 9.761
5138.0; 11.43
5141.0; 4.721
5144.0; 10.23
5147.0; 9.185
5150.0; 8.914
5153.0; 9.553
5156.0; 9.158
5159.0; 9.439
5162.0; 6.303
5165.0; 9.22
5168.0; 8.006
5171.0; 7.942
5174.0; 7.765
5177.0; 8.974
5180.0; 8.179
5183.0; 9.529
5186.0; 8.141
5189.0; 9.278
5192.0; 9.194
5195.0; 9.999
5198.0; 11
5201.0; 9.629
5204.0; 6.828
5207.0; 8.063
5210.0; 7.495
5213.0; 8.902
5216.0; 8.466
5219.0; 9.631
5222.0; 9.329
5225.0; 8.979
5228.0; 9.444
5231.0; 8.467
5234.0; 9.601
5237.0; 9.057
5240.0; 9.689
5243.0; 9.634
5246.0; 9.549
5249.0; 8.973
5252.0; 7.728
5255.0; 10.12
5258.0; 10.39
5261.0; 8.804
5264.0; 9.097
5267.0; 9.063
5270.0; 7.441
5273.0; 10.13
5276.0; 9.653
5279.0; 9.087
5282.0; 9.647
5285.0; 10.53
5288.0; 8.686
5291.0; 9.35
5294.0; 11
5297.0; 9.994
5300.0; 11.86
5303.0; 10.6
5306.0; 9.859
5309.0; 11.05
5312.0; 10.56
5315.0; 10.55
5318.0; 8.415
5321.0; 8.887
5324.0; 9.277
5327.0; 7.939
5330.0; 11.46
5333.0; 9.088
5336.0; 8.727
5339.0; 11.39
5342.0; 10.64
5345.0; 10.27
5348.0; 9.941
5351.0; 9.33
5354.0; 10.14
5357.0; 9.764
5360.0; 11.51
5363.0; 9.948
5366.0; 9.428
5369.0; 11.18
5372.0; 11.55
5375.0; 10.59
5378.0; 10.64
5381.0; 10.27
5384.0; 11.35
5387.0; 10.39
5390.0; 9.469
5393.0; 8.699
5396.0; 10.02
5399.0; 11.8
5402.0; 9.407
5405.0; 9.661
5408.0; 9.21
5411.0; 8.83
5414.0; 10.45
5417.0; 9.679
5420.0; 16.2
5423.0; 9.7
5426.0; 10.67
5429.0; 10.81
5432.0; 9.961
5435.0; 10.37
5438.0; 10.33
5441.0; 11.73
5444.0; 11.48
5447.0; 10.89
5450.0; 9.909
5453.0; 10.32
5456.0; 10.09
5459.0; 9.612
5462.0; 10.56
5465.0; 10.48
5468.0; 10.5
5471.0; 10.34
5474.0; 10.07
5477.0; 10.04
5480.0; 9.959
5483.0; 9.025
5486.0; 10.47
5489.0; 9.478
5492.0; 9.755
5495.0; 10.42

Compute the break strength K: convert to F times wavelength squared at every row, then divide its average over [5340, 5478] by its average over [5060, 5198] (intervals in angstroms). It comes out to 1.3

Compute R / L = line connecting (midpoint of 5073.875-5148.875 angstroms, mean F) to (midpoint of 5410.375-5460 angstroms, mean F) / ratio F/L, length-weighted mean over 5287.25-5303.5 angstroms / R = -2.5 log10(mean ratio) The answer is -0.03 mag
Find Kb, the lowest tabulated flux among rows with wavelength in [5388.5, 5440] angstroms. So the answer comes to 8.699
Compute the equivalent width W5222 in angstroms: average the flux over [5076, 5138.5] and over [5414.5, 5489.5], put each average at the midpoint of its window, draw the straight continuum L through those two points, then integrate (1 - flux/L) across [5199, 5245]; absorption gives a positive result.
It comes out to 3.5 angstroms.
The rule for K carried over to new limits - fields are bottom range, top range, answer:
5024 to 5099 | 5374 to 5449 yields 1.31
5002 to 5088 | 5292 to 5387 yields 1.25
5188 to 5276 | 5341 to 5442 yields 1.21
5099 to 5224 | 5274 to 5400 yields 1.21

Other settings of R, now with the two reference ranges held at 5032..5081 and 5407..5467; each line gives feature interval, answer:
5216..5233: 0.093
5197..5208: 0.122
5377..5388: -0.027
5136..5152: 0.087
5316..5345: 0.073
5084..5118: 0.074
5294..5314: -0.052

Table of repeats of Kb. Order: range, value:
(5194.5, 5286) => 6.828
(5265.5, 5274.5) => 7.441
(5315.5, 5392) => 7.939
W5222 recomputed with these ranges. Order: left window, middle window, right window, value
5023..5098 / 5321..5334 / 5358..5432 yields 1.03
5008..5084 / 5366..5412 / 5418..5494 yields 0.37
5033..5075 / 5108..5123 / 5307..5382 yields -0.49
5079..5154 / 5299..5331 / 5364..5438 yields 0.06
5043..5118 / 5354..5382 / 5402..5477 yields -0.85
